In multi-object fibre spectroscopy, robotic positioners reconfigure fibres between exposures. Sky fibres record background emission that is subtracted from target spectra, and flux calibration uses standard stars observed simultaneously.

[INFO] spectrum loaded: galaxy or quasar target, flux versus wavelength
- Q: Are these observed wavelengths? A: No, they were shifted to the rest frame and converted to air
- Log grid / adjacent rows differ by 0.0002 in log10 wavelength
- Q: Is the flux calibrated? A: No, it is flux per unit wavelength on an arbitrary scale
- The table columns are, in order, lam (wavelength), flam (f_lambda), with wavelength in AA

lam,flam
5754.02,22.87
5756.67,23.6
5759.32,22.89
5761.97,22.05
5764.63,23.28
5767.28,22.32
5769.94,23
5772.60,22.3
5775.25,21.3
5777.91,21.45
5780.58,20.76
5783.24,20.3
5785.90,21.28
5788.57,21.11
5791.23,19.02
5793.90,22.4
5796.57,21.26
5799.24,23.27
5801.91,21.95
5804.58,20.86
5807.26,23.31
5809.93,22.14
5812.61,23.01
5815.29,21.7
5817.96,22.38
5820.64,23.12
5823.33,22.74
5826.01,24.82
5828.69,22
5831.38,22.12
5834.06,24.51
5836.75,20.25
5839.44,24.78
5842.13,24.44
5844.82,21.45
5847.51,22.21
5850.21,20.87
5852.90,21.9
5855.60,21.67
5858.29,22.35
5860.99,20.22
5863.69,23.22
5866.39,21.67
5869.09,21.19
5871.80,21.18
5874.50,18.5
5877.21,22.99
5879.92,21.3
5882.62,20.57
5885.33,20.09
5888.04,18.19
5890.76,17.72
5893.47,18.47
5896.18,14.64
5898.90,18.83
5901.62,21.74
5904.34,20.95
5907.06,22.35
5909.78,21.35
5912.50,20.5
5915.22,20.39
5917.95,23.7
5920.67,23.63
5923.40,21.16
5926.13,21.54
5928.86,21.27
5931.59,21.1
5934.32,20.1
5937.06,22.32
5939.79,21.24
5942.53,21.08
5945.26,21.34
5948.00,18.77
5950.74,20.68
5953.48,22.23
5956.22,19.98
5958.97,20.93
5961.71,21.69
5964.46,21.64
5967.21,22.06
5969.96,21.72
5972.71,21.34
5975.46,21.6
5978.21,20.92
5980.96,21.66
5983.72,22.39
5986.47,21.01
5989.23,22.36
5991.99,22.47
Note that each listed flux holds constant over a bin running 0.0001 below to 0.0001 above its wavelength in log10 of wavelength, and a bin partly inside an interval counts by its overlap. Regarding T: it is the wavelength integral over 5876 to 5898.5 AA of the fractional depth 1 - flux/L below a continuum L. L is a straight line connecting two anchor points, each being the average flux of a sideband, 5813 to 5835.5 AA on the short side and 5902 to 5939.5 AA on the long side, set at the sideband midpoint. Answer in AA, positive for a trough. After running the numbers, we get 2.9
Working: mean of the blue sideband 22.9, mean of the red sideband 21.6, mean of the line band 19.2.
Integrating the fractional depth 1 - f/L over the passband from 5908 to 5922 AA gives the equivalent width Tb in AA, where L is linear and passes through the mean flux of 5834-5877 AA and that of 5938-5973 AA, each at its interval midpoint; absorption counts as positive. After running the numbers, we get -0.3 AA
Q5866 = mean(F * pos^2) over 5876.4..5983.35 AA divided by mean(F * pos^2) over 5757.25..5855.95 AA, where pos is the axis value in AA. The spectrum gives 0.98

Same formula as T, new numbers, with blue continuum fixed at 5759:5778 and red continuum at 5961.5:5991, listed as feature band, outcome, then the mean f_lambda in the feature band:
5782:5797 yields 0.9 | 20.9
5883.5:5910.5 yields 3.1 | 19.4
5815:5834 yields -0.6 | 22.9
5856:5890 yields 1.7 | 20.9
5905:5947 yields 0.7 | 21.5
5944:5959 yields 0.8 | 20.6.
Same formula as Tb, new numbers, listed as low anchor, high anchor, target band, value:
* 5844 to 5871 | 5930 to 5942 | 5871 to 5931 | 2.49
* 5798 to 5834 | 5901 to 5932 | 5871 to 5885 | 0.76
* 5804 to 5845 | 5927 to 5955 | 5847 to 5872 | 0.69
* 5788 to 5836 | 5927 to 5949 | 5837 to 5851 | -0.42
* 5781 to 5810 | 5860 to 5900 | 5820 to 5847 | -2.87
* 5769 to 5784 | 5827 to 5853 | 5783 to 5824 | 0.10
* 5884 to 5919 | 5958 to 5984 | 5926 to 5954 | -0.26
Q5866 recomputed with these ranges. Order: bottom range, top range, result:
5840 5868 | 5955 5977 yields 1.01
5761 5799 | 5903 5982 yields 1.04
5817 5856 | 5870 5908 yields 0.89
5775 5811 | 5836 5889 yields 1.03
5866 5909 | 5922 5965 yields 1.07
